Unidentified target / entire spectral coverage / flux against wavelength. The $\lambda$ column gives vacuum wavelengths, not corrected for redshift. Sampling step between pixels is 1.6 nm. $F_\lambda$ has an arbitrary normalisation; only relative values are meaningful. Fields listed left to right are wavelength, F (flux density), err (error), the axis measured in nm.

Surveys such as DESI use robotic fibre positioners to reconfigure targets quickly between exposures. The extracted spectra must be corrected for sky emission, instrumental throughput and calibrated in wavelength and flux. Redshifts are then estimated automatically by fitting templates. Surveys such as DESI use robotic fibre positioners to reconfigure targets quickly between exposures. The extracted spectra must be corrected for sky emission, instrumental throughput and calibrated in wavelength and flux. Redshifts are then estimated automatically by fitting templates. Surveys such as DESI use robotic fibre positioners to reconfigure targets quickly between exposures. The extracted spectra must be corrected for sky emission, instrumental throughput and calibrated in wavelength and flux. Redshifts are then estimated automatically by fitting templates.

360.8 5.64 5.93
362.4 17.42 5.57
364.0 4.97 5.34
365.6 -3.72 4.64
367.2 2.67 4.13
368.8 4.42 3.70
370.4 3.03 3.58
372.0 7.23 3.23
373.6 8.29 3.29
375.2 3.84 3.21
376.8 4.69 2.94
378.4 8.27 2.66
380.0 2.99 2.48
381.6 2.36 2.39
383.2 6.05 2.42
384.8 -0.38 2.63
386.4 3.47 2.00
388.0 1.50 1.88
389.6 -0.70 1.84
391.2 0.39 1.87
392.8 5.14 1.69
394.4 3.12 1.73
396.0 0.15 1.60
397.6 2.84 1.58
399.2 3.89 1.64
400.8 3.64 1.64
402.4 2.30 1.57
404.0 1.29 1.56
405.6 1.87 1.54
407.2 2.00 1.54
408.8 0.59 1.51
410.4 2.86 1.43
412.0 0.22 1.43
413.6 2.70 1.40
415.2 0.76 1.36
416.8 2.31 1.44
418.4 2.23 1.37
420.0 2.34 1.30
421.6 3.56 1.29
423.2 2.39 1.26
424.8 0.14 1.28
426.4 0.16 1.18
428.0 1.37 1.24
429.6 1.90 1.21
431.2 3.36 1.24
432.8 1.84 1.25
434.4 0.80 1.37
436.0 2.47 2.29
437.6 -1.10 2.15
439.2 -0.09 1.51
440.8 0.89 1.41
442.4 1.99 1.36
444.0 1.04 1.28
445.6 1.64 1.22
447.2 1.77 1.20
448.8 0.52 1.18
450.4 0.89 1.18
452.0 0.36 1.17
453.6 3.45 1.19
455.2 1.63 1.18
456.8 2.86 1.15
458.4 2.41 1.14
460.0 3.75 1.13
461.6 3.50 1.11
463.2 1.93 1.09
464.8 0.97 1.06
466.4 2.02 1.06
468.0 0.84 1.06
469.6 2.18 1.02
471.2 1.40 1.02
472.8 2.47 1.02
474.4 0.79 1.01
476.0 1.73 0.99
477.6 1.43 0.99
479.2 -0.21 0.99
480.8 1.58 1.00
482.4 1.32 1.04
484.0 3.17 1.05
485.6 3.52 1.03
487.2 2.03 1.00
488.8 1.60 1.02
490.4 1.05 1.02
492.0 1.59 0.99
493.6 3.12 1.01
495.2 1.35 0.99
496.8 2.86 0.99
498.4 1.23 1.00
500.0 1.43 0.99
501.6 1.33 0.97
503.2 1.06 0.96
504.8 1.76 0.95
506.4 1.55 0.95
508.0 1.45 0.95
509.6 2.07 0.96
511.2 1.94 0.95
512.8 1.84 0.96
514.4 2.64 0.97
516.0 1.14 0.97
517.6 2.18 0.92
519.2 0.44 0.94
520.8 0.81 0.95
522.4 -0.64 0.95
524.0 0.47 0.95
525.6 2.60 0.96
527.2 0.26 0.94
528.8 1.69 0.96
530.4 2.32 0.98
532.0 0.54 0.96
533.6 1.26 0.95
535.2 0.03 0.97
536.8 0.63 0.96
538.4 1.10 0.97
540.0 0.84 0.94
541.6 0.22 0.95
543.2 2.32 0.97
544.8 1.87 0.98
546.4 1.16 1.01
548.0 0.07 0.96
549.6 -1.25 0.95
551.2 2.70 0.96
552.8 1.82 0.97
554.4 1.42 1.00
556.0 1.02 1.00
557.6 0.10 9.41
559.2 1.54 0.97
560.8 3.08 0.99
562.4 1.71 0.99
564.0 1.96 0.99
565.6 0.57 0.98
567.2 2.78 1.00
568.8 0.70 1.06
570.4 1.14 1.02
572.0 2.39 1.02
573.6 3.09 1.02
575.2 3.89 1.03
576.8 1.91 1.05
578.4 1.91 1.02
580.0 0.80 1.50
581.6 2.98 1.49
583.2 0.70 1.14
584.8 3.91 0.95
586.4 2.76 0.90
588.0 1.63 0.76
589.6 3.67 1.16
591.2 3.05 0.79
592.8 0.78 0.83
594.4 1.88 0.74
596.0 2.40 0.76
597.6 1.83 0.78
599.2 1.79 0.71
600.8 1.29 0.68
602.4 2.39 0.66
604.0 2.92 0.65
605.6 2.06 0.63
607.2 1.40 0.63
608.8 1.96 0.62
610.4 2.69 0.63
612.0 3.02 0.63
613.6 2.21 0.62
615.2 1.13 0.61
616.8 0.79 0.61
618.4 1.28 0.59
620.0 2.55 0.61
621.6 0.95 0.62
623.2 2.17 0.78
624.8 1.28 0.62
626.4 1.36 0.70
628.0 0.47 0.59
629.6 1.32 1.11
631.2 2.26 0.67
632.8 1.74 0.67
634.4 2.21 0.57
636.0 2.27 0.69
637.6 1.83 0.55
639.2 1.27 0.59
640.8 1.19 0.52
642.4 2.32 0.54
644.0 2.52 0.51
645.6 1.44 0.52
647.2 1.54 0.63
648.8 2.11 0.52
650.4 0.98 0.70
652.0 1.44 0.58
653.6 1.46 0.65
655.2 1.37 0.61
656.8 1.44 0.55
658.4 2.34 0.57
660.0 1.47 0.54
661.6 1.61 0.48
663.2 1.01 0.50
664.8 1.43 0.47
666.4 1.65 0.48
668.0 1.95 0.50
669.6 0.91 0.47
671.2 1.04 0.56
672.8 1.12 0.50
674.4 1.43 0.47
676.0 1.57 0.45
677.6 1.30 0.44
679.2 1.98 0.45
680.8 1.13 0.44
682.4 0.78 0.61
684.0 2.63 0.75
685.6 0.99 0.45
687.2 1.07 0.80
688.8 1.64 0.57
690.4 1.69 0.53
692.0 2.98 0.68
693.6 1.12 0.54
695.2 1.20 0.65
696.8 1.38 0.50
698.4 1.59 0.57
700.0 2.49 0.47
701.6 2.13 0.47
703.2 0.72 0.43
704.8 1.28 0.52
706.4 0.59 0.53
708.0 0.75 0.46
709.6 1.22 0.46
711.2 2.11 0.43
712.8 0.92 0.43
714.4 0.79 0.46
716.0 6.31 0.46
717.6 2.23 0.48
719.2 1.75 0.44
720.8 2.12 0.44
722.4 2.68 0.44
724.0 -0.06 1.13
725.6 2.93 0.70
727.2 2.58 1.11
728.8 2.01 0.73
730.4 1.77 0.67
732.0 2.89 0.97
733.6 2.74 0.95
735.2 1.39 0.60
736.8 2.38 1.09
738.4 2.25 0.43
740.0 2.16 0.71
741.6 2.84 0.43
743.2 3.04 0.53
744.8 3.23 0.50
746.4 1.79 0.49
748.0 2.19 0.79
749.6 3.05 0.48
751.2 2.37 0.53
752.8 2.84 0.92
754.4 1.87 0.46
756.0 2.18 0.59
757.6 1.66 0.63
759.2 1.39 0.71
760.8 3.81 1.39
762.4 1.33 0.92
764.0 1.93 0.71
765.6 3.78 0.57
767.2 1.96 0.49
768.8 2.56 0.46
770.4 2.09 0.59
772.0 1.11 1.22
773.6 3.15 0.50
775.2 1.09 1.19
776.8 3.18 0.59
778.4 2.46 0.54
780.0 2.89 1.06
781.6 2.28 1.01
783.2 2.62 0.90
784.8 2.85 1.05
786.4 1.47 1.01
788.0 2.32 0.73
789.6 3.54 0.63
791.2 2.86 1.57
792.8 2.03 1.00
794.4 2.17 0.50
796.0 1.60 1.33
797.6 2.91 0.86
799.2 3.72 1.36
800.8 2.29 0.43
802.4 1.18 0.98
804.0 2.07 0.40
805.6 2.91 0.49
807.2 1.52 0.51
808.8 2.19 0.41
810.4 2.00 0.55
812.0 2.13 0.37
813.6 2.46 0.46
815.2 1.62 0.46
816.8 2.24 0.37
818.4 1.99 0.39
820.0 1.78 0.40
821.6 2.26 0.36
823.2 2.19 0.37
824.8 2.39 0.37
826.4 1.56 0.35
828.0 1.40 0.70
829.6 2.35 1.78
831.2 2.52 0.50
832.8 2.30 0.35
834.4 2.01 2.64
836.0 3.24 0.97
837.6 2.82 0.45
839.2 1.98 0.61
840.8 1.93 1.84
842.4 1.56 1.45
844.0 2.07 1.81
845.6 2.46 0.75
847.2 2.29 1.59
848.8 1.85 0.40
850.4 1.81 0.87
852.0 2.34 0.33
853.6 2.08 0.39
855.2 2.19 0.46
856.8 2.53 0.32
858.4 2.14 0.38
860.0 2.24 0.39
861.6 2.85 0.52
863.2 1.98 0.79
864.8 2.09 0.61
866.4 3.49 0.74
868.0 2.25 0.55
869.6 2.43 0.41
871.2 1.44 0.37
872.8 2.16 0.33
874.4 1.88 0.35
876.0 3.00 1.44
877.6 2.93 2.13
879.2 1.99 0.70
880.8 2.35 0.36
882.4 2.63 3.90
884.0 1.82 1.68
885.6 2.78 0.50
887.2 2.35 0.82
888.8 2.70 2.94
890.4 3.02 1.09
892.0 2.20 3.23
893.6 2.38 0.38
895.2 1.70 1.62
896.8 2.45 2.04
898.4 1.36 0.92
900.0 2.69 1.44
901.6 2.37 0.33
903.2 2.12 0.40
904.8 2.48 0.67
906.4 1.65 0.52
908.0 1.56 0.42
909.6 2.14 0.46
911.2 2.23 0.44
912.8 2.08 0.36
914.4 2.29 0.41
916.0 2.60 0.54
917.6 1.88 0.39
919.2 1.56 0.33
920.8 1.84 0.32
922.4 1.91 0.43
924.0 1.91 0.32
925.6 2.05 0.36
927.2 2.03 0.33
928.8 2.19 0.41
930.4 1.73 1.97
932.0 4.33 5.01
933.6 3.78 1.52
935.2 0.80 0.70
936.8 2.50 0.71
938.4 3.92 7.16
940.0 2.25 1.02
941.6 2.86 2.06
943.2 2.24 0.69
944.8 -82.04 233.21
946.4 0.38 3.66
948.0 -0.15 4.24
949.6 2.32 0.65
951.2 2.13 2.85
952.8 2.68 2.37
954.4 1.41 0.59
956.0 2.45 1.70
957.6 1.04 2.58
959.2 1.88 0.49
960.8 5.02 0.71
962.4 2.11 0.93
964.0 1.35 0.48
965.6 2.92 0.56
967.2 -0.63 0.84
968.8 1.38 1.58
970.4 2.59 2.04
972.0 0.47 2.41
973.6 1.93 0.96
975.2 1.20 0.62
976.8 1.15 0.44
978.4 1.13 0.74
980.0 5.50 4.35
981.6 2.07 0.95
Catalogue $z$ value 0.92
